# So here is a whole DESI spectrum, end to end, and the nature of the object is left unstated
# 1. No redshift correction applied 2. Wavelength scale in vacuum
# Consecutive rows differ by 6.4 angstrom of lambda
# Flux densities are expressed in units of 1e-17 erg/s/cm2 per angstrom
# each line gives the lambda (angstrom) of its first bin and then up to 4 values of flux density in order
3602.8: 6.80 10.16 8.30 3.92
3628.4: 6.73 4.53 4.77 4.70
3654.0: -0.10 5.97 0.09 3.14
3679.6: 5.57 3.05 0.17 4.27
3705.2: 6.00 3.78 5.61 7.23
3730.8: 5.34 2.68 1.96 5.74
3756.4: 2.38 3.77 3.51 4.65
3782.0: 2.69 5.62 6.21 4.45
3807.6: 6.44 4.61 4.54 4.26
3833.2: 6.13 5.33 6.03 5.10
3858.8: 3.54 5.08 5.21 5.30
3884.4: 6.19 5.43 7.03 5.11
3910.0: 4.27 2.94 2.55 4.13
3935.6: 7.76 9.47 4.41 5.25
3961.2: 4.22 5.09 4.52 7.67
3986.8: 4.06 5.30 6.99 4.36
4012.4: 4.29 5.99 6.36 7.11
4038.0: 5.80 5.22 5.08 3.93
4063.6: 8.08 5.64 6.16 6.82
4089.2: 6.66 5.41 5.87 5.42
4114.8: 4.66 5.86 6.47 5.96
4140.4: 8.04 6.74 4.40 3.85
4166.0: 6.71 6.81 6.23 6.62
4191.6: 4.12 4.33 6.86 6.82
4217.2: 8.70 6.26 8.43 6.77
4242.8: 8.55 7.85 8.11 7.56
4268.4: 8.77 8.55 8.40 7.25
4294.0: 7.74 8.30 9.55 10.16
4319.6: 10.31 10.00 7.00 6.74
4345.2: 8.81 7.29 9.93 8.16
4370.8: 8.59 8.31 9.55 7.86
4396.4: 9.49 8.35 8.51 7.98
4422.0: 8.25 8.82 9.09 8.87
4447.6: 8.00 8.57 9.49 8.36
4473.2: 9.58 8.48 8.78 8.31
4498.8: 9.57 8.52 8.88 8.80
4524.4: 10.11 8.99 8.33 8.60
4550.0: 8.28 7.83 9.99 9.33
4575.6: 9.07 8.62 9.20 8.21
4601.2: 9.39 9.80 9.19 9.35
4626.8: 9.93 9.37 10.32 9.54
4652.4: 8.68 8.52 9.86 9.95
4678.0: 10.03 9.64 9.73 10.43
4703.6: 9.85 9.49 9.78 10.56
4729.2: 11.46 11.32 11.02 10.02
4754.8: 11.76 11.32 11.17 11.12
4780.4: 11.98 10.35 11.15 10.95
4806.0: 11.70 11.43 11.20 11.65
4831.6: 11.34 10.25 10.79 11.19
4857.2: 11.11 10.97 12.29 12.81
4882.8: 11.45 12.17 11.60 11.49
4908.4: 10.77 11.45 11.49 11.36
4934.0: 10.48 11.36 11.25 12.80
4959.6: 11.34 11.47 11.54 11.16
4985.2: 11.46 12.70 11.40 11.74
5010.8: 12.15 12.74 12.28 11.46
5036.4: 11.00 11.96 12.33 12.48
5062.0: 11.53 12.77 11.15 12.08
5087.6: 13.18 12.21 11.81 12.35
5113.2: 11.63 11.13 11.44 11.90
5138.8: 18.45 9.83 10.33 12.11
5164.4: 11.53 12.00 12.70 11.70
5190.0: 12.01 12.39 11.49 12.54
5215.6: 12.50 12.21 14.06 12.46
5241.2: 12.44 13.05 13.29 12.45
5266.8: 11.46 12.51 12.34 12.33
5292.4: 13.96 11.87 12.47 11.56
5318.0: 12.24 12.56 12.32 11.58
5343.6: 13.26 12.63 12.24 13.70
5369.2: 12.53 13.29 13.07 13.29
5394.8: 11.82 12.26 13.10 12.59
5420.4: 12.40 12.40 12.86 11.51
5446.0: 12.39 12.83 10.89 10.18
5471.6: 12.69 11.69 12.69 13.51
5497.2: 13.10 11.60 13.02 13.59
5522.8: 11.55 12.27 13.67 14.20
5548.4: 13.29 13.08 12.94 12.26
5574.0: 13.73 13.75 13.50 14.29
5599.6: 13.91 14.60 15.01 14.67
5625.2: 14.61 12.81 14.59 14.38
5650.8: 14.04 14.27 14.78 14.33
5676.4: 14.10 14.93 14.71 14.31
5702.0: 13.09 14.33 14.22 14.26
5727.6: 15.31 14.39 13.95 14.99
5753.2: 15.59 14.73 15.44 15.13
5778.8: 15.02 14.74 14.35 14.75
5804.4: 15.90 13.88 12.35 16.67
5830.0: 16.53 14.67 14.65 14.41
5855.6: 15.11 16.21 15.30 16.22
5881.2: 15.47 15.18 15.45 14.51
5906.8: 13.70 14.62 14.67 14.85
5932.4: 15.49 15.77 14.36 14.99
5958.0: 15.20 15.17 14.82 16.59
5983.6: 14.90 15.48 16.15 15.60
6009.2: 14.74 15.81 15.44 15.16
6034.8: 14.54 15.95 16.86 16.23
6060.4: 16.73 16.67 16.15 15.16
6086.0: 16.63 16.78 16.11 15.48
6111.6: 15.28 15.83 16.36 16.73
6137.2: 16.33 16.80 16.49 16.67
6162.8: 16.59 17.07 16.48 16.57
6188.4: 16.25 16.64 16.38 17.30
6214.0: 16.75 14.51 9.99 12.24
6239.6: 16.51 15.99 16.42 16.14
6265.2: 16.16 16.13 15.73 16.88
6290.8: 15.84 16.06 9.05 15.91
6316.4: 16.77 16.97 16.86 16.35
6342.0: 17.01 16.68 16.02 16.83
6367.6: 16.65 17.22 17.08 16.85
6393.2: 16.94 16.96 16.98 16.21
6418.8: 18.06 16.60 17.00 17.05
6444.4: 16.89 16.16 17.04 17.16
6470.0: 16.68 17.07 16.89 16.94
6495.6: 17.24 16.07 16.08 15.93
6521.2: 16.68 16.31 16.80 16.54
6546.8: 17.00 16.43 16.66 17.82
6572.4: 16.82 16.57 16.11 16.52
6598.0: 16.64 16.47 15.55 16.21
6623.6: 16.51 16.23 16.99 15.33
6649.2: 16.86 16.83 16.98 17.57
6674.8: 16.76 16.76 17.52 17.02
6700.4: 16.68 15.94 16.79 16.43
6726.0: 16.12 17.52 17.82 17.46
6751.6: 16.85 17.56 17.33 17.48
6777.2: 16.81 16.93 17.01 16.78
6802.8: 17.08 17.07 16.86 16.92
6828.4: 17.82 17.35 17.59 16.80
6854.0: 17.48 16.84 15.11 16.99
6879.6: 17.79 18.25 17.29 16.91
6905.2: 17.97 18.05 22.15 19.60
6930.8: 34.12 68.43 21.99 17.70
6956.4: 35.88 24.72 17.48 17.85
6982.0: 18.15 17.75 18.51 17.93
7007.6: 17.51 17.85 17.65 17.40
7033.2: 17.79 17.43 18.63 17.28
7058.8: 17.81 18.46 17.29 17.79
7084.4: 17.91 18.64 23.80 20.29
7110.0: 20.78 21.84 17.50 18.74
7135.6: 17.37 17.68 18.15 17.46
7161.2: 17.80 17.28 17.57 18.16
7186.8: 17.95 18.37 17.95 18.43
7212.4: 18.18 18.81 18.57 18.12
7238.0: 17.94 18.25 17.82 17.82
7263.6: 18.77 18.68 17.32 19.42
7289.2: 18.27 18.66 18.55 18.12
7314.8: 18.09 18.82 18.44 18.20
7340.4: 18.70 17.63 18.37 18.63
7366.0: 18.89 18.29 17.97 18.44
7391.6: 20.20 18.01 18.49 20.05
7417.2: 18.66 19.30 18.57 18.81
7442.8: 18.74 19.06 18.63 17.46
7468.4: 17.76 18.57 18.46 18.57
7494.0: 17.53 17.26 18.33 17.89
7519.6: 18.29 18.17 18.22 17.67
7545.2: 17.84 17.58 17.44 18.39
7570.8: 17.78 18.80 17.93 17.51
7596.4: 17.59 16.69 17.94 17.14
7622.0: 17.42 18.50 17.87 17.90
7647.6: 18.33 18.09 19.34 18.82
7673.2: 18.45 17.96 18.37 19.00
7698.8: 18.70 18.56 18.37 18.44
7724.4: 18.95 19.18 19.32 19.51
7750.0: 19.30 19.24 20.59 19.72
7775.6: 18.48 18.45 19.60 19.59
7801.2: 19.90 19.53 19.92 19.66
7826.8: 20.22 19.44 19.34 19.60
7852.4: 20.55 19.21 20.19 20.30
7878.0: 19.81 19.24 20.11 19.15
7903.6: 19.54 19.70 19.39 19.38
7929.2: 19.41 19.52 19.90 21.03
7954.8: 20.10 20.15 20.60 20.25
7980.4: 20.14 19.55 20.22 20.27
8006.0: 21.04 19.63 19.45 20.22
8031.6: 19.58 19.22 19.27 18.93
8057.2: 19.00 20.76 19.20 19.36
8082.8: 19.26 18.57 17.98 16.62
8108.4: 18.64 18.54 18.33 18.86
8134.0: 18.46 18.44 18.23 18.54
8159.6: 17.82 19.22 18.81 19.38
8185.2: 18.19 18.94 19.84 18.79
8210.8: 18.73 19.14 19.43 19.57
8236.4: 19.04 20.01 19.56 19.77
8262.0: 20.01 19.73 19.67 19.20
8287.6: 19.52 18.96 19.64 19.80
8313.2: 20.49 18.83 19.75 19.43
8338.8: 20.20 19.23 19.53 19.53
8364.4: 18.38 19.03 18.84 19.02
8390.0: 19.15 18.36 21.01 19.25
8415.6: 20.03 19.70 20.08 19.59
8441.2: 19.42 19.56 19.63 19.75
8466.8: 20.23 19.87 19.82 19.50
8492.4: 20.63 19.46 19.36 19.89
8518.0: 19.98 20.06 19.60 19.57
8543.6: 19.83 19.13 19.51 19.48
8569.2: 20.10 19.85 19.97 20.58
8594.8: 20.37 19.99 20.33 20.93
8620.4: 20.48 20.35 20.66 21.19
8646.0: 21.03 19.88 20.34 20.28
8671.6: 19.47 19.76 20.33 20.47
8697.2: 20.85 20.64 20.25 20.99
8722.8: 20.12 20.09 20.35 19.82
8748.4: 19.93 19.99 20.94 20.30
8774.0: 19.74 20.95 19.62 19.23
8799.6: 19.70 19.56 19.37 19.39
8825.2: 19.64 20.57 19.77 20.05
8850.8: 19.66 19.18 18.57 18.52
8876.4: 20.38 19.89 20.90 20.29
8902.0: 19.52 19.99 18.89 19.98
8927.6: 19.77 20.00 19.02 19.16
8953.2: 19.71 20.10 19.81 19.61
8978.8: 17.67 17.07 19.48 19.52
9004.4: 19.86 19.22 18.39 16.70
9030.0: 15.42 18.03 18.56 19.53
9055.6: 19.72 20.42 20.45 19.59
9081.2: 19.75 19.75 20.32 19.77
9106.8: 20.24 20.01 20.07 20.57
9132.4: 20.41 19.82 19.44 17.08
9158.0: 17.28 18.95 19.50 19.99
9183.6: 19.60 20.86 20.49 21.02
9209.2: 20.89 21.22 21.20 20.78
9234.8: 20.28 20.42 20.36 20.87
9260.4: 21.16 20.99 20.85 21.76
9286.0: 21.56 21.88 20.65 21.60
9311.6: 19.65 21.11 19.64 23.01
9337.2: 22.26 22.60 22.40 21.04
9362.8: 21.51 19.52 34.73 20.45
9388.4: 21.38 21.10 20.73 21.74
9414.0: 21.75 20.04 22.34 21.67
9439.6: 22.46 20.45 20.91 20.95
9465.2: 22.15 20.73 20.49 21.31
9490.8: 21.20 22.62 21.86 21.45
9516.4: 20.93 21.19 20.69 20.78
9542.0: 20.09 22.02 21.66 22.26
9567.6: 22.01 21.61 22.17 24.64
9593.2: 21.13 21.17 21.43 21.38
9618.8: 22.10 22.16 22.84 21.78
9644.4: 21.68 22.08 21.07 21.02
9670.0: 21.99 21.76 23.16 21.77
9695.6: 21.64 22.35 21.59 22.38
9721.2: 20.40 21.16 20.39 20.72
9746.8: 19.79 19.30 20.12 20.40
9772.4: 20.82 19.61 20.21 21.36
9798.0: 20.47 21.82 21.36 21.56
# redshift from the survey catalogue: 0.057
